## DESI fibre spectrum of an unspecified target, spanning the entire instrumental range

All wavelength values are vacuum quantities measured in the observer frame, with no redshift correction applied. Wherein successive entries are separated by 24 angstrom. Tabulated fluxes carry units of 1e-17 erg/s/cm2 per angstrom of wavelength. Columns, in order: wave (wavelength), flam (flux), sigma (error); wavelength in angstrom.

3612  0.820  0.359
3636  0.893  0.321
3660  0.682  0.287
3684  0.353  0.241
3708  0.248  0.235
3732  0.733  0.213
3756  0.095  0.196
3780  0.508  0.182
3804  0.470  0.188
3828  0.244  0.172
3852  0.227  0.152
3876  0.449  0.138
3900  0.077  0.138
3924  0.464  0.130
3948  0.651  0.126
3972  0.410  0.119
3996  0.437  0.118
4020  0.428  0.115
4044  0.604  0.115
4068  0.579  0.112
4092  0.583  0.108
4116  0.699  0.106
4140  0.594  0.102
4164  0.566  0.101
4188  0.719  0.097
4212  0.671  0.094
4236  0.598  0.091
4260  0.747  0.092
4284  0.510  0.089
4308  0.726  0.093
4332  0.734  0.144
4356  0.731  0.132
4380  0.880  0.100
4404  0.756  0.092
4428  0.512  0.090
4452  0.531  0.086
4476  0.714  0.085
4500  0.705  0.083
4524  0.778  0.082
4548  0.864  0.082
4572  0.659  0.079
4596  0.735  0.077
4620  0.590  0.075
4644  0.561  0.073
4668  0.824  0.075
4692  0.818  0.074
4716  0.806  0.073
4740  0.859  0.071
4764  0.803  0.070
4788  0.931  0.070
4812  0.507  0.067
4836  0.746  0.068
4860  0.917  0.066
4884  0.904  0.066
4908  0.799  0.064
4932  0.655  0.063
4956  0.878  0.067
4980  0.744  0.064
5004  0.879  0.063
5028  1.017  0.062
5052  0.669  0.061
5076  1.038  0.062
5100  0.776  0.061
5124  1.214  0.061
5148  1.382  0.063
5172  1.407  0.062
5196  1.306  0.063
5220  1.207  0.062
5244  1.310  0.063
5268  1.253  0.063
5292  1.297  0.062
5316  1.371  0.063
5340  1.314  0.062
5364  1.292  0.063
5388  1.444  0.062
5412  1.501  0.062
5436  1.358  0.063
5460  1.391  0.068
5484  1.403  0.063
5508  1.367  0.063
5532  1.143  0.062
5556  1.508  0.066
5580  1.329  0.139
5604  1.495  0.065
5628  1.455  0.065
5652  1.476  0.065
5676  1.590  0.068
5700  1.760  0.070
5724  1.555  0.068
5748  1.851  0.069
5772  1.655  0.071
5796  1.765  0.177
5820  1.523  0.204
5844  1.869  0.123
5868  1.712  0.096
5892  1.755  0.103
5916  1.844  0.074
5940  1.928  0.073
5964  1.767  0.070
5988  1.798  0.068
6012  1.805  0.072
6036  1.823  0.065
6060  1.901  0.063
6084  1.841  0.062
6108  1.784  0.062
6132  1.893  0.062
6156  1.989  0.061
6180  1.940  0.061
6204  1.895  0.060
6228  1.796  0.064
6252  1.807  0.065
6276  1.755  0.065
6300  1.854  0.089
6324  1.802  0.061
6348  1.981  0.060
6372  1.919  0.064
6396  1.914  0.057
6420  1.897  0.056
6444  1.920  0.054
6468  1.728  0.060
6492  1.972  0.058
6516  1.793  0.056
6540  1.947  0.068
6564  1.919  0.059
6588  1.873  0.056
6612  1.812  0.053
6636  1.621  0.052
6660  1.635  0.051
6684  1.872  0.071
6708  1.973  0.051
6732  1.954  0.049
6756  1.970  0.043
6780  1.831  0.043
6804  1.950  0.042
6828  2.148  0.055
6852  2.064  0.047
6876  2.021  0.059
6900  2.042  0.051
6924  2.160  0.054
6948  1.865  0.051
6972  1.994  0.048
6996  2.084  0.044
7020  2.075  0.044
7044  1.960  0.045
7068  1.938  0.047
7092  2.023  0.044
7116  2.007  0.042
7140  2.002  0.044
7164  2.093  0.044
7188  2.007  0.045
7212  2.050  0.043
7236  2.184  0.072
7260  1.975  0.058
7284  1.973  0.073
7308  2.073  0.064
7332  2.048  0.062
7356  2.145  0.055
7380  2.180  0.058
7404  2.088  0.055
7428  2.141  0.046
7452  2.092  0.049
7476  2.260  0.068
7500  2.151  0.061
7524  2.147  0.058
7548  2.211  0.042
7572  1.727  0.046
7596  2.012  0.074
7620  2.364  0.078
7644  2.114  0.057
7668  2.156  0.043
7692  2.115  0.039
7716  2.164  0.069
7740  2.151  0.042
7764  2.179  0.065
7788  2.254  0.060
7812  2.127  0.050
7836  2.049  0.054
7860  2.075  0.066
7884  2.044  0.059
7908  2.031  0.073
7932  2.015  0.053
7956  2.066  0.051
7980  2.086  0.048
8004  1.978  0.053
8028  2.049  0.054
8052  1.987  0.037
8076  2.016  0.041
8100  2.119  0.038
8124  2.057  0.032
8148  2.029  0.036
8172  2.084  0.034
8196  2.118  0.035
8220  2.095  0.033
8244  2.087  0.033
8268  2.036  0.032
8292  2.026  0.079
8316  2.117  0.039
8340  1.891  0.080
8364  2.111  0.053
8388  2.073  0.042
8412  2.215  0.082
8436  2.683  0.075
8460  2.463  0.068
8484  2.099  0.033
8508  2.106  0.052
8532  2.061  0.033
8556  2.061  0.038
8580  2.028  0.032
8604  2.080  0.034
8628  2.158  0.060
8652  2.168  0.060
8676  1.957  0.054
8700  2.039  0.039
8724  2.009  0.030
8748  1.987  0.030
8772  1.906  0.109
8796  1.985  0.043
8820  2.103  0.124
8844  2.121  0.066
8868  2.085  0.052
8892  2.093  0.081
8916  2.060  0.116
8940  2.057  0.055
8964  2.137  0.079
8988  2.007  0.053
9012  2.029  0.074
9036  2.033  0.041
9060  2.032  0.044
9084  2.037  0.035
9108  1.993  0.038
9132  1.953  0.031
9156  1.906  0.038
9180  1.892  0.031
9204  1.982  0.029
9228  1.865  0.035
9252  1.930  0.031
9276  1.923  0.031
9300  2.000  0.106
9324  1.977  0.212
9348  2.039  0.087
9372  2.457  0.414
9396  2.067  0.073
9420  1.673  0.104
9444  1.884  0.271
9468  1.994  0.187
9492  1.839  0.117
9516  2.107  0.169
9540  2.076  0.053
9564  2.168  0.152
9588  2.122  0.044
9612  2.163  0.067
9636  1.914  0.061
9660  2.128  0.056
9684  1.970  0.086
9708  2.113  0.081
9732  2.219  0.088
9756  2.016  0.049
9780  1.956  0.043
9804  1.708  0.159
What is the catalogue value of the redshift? 0.28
